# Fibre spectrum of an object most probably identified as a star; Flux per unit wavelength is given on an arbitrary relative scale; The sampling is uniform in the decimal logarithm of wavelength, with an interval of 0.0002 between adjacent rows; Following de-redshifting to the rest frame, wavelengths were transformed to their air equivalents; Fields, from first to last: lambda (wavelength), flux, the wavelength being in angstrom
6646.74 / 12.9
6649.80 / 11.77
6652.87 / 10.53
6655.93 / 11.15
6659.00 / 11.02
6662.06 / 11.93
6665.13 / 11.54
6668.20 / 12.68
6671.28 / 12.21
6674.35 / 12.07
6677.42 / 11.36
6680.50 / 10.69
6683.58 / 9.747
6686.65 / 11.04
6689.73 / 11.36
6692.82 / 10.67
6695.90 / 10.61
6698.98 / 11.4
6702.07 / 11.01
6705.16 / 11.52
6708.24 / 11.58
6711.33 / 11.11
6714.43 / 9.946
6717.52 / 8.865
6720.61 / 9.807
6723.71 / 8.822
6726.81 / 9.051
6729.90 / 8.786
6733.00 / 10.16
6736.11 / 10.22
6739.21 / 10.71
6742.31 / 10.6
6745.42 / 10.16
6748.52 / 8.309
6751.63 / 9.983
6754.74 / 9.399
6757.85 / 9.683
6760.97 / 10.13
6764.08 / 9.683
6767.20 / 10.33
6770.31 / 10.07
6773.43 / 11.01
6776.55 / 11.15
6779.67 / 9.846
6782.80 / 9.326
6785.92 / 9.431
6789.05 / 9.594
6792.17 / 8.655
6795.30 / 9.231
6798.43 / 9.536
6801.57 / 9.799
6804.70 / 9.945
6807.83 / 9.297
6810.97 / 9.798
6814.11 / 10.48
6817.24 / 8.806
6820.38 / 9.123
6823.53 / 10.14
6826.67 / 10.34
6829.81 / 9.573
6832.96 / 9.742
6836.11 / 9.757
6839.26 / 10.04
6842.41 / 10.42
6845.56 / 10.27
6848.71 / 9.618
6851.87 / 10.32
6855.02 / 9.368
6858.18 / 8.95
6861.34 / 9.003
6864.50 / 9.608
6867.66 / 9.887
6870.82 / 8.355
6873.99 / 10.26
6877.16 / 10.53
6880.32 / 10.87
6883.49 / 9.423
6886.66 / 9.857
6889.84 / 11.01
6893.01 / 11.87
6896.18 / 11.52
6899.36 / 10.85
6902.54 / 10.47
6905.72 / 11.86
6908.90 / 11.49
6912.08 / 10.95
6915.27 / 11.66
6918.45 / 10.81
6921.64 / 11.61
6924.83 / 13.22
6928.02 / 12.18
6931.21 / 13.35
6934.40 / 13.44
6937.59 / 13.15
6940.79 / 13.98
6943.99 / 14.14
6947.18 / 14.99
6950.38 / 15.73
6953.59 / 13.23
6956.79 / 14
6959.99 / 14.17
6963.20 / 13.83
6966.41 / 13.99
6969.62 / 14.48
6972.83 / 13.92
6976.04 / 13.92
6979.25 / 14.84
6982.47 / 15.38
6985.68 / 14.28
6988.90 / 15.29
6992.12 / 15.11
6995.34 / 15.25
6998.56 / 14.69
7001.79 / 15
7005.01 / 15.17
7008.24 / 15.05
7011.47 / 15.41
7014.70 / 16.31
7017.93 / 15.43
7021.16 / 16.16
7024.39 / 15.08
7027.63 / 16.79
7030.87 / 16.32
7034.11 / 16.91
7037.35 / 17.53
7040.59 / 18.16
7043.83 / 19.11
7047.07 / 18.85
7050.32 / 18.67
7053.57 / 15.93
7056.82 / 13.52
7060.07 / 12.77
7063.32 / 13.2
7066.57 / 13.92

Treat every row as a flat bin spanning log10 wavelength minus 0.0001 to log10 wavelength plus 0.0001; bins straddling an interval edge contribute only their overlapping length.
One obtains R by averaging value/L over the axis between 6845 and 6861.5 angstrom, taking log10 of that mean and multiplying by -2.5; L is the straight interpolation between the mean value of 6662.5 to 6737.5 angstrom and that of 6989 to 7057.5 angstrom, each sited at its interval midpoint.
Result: 0.36 mag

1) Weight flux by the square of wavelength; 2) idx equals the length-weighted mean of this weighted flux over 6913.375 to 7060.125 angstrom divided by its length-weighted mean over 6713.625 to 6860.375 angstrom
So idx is 1.6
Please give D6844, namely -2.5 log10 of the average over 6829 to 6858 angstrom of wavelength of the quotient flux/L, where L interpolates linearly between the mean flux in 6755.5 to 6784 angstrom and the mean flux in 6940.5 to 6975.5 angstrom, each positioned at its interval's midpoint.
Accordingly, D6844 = 0.19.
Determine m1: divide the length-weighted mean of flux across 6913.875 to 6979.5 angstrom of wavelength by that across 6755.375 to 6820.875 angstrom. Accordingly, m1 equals 1.4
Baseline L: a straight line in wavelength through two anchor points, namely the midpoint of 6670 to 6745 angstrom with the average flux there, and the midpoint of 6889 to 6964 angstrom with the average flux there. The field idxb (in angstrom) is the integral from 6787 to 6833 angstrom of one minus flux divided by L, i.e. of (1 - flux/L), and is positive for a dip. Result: 7.7 angstrom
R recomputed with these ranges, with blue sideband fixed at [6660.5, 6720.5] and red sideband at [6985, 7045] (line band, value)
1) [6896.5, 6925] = 0.26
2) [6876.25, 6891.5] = 0.33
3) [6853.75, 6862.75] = 0.44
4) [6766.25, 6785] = 0.20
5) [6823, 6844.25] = 0.30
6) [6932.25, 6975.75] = 0.07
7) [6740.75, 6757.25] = 0.23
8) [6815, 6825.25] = 0.35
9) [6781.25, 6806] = 0.32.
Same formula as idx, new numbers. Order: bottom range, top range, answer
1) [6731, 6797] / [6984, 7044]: 1.73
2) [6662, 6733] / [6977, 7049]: 1.64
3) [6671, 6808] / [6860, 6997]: 1.31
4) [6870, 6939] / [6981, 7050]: 1.47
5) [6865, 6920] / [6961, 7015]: 1.42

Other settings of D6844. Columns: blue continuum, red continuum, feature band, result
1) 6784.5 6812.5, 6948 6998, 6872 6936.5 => 0.11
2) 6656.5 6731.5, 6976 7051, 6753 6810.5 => 0.24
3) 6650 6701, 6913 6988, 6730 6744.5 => 0.15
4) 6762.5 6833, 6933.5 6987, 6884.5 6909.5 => 0.13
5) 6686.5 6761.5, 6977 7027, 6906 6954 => 0.09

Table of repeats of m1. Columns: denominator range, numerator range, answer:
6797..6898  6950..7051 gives 1.57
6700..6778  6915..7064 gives 1.47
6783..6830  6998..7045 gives 1.69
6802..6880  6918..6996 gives 1.43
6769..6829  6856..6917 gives 1.07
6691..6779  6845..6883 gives 0.96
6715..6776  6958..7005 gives 1.49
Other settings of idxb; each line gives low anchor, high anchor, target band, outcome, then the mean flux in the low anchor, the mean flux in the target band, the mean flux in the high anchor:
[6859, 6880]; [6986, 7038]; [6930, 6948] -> -1.7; 9.66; 13.8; 15.6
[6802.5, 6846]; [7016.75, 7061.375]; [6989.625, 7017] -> 0.3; 9.83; 15.3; 16.6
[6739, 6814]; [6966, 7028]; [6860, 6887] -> 5.3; 9.82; 9.76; 15.1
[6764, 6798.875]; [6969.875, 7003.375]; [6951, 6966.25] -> 0.1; 9.84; 13.9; 14.8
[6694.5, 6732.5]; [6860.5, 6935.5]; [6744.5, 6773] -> 1.7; 10.2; 9.79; 11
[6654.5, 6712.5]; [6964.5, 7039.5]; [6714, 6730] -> 3.5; 11.3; 9.2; 15.3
